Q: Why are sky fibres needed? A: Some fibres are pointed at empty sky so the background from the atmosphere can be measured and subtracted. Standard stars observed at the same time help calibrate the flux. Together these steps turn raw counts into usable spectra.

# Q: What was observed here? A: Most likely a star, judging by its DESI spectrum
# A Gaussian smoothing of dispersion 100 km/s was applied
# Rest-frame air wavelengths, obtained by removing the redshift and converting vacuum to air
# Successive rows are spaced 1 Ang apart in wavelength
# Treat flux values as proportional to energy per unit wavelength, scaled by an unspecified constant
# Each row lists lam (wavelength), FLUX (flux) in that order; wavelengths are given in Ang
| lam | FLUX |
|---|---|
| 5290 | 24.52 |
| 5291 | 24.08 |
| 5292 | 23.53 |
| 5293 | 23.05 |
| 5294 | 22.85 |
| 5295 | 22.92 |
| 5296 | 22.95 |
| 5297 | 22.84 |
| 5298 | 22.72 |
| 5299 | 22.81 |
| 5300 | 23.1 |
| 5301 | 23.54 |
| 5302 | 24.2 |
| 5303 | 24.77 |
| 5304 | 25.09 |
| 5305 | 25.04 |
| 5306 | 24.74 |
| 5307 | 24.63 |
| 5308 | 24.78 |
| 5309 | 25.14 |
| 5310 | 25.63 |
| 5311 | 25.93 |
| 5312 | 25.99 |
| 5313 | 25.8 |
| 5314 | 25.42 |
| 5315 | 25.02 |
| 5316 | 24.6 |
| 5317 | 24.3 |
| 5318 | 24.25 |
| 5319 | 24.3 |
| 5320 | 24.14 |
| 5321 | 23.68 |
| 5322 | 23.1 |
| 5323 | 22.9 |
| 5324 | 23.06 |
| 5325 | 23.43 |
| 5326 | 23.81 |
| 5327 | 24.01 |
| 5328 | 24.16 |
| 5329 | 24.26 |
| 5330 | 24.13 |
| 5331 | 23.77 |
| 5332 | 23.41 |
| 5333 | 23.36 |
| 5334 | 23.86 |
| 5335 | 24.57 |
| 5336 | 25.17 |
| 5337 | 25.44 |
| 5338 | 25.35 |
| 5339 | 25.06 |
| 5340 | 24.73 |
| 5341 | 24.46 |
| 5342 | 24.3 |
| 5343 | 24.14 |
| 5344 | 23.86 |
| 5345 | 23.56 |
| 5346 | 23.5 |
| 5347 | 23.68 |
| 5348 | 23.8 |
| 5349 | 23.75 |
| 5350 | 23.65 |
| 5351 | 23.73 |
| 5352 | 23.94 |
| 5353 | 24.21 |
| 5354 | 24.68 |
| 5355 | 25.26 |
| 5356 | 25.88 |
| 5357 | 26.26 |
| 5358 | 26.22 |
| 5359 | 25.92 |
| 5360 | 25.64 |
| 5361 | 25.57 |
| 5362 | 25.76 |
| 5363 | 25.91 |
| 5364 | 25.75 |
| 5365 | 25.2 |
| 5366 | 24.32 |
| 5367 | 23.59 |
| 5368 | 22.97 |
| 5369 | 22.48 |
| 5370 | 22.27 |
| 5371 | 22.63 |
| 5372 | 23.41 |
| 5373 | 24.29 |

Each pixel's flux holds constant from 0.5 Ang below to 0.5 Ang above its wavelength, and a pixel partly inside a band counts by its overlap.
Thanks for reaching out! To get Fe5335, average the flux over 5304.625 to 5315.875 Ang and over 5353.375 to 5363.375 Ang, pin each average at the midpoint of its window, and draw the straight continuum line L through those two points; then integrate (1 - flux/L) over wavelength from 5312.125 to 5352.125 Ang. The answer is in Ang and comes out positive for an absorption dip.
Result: 2.0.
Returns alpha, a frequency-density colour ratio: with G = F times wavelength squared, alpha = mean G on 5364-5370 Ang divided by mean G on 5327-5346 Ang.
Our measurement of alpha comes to 0.99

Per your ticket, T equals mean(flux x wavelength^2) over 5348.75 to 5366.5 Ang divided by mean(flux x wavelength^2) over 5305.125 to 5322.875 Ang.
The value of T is 1.0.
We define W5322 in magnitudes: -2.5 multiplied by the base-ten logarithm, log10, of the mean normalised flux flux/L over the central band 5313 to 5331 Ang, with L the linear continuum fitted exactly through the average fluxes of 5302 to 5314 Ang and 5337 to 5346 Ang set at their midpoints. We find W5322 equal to 0.036 mag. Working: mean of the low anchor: 25.2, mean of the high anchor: 24.4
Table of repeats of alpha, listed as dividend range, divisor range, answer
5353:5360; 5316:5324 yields 1.09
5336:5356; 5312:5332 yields 1.02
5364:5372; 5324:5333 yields 1.00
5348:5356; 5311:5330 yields 1.01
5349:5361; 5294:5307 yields 1.08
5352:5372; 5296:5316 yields 1.03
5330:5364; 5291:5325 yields 1.04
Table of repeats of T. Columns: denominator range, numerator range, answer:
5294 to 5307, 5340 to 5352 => 1.02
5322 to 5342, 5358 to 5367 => 1.07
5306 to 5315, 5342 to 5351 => 0.95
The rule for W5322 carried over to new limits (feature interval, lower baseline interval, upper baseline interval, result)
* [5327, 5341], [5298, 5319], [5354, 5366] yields 0.03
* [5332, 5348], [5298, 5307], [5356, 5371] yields 0.01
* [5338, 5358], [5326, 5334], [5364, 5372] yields -0.03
